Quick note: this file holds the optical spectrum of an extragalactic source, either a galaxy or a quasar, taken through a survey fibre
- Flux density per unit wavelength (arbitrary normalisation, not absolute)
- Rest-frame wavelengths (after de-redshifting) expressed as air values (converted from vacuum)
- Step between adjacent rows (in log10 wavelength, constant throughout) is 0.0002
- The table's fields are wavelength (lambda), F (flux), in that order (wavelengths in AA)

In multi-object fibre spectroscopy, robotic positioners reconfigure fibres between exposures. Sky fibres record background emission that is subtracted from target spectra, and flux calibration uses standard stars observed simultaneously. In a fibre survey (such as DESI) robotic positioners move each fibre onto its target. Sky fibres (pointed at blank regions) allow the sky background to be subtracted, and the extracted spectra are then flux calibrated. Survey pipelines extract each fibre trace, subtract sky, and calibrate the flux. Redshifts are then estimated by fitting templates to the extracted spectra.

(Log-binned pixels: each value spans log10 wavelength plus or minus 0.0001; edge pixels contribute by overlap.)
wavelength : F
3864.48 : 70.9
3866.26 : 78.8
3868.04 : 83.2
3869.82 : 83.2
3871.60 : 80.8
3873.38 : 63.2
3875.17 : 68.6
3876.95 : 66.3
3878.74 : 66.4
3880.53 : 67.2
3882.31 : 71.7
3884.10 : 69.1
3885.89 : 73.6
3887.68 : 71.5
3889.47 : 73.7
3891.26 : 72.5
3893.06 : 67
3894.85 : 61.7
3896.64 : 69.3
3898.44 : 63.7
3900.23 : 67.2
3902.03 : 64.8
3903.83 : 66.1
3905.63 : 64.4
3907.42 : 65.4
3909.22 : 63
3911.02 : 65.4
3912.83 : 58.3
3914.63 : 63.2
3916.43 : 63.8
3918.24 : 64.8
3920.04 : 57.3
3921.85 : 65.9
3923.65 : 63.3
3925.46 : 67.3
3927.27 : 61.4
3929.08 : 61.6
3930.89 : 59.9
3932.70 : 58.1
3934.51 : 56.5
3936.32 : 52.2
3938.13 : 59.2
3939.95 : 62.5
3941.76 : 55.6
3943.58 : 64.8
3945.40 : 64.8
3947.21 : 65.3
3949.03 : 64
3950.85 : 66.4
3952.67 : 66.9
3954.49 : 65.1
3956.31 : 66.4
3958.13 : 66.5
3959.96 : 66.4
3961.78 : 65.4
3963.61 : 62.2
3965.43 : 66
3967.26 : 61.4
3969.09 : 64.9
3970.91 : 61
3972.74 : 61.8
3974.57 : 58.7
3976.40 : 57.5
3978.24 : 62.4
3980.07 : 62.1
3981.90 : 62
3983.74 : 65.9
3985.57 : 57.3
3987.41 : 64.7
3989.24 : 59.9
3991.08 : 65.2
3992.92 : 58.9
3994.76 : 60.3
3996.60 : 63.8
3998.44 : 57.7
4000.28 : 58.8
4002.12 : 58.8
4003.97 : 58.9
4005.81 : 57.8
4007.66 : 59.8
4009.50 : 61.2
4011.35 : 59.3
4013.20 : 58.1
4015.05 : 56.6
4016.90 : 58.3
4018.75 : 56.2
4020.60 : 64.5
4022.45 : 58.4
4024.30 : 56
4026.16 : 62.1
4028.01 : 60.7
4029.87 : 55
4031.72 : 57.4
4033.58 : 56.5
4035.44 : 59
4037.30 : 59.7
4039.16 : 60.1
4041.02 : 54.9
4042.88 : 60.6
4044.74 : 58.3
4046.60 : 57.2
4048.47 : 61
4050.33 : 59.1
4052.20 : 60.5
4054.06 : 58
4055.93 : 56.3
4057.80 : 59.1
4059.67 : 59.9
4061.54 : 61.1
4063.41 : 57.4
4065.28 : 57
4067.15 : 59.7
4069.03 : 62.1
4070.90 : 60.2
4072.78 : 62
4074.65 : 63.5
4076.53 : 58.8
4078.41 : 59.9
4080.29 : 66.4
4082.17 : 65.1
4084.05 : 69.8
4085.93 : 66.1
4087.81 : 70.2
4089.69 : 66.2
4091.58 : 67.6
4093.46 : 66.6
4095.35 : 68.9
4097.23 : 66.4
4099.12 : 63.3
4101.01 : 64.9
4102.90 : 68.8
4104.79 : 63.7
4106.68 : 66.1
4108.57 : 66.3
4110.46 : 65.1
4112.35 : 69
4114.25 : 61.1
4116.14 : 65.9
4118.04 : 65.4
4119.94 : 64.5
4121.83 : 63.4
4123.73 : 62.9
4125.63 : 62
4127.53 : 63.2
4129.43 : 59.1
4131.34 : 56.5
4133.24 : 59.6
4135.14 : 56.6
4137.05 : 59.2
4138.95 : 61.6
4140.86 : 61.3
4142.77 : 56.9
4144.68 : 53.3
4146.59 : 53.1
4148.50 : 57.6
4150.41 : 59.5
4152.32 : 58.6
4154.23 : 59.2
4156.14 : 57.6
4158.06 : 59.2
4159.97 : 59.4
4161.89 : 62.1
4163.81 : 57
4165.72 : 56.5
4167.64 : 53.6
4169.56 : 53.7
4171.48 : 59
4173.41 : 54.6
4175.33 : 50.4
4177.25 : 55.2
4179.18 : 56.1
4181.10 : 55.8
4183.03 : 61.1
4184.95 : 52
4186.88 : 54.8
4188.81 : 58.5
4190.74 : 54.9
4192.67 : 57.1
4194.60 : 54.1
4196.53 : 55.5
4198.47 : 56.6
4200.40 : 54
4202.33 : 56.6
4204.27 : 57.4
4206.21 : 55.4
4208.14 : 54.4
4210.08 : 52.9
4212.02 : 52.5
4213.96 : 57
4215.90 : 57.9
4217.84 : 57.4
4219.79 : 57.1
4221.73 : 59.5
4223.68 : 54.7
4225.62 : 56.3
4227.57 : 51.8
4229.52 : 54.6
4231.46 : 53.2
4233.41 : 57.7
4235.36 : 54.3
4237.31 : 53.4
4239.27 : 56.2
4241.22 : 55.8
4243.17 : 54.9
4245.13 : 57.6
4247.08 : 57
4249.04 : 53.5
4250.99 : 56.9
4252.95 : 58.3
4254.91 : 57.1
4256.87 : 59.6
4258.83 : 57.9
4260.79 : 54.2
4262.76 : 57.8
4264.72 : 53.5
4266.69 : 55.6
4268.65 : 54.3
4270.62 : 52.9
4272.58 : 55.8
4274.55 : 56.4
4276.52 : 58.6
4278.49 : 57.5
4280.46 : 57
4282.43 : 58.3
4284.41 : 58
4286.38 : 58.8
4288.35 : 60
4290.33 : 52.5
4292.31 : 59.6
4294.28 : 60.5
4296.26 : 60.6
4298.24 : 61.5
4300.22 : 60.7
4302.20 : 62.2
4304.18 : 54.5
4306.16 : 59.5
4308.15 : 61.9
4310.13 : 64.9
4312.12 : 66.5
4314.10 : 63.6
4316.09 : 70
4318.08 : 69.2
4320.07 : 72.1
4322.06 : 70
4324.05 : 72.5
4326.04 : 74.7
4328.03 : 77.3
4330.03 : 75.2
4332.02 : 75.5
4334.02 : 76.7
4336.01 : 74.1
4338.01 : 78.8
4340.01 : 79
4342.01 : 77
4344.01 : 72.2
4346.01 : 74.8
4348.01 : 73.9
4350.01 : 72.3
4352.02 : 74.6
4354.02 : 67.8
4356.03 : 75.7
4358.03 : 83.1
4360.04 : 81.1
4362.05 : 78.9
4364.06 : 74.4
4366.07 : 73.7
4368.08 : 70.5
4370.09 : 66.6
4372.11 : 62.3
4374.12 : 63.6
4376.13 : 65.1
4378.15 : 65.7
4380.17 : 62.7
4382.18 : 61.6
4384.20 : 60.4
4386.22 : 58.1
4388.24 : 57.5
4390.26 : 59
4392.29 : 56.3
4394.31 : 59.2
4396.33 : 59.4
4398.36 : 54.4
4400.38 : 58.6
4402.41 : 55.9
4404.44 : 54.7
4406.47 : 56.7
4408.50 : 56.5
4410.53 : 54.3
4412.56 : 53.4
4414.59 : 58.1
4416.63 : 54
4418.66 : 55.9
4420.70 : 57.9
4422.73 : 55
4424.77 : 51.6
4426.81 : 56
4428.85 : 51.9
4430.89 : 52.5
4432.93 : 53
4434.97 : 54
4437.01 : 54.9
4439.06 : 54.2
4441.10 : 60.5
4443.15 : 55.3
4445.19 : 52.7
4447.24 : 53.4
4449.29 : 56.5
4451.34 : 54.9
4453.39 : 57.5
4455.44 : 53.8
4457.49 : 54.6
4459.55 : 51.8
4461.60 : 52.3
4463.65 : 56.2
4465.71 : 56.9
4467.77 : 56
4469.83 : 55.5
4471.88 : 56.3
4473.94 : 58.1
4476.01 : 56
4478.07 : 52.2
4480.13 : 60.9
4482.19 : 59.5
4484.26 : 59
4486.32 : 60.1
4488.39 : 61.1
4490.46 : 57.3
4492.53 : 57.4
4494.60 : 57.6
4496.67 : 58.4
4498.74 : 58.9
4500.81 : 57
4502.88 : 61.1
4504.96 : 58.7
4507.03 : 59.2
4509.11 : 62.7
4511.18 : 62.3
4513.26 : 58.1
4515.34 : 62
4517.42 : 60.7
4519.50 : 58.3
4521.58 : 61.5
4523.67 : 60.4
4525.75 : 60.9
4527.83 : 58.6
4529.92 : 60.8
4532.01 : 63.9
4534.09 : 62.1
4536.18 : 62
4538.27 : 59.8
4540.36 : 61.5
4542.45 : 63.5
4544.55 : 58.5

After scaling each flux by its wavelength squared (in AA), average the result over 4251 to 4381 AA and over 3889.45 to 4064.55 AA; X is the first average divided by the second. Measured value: 1.26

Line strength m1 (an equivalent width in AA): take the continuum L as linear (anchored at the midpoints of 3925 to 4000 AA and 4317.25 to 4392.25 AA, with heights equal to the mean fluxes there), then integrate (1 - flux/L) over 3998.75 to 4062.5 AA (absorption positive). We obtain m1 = 4.86 AA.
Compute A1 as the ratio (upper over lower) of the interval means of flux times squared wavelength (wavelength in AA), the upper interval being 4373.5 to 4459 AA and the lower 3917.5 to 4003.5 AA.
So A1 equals 1.1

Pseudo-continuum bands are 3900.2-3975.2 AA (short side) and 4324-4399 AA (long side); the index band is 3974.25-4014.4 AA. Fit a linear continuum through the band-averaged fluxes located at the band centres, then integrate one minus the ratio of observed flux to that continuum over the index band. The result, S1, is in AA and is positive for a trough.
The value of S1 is 2.2 AA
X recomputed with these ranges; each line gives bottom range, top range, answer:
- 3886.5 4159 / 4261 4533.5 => 1.18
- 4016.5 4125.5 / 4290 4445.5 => 1.18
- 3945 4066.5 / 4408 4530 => 1.17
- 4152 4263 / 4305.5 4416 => 1.28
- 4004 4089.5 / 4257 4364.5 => 1.25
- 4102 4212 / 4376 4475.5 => 1.09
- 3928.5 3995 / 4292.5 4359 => 1.34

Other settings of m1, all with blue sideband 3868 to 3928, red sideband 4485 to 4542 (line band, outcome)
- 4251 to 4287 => 3.56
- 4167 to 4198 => 4.13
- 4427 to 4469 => 4.28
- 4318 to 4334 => -2.94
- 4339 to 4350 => -2.31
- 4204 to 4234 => 3.78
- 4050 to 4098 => 1.88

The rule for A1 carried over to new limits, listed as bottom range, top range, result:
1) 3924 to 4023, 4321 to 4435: 1.28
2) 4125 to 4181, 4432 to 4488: 1.12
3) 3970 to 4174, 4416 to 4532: 1.14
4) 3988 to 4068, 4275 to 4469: 1.24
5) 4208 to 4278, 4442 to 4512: 1.14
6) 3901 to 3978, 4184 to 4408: 1.17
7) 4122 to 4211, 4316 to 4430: 1.27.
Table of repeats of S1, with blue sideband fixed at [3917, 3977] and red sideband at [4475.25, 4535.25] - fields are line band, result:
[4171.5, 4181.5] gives 1.1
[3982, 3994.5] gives 0.1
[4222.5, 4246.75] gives 2.3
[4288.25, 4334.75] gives -4.1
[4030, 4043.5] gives 0.9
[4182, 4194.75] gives 1.0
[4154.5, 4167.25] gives 0.6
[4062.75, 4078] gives 0.4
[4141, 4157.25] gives 1.1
